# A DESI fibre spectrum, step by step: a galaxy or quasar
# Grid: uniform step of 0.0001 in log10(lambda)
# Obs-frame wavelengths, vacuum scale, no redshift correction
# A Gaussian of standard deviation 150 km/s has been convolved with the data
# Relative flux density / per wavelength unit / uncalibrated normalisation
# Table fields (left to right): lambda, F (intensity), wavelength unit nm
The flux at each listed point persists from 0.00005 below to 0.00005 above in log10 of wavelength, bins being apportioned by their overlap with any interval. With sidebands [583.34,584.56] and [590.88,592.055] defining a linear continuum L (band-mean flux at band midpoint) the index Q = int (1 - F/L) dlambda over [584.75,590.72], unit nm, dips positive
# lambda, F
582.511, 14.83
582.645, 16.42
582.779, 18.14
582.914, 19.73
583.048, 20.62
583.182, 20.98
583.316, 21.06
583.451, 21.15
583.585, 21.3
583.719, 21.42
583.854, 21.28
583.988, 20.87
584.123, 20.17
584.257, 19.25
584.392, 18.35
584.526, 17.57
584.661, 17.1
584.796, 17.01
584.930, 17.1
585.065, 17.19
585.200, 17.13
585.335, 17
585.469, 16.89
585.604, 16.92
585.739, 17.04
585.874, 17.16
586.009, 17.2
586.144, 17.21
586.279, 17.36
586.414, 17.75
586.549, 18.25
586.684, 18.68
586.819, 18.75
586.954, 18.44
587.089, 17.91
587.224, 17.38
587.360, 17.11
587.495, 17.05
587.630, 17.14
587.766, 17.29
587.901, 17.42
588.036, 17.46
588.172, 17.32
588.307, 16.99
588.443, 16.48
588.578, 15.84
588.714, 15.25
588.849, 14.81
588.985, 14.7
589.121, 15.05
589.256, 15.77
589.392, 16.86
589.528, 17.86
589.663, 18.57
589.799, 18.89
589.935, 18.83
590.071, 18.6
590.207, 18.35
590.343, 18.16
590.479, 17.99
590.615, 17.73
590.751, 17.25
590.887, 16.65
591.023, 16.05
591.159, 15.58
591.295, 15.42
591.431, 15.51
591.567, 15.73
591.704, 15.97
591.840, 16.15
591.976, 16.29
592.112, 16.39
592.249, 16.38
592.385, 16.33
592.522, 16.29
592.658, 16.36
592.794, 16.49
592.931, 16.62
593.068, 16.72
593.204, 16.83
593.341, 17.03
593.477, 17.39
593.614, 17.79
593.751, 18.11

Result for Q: 0.243 nm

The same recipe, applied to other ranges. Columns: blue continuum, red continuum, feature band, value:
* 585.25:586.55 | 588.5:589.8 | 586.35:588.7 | -0.10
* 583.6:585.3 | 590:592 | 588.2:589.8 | 0.09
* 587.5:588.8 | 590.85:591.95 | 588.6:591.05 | -0.11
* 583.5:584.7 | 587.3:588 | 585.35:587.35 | 0.06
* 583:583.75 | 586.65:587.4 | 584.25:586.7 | 0.24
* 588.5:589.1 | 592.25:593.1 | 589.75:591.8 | -0.17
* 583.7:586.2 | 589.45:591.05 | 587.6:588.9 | 0.10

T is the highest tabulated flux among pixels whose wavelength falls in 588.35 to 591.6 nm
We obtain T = 18.89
